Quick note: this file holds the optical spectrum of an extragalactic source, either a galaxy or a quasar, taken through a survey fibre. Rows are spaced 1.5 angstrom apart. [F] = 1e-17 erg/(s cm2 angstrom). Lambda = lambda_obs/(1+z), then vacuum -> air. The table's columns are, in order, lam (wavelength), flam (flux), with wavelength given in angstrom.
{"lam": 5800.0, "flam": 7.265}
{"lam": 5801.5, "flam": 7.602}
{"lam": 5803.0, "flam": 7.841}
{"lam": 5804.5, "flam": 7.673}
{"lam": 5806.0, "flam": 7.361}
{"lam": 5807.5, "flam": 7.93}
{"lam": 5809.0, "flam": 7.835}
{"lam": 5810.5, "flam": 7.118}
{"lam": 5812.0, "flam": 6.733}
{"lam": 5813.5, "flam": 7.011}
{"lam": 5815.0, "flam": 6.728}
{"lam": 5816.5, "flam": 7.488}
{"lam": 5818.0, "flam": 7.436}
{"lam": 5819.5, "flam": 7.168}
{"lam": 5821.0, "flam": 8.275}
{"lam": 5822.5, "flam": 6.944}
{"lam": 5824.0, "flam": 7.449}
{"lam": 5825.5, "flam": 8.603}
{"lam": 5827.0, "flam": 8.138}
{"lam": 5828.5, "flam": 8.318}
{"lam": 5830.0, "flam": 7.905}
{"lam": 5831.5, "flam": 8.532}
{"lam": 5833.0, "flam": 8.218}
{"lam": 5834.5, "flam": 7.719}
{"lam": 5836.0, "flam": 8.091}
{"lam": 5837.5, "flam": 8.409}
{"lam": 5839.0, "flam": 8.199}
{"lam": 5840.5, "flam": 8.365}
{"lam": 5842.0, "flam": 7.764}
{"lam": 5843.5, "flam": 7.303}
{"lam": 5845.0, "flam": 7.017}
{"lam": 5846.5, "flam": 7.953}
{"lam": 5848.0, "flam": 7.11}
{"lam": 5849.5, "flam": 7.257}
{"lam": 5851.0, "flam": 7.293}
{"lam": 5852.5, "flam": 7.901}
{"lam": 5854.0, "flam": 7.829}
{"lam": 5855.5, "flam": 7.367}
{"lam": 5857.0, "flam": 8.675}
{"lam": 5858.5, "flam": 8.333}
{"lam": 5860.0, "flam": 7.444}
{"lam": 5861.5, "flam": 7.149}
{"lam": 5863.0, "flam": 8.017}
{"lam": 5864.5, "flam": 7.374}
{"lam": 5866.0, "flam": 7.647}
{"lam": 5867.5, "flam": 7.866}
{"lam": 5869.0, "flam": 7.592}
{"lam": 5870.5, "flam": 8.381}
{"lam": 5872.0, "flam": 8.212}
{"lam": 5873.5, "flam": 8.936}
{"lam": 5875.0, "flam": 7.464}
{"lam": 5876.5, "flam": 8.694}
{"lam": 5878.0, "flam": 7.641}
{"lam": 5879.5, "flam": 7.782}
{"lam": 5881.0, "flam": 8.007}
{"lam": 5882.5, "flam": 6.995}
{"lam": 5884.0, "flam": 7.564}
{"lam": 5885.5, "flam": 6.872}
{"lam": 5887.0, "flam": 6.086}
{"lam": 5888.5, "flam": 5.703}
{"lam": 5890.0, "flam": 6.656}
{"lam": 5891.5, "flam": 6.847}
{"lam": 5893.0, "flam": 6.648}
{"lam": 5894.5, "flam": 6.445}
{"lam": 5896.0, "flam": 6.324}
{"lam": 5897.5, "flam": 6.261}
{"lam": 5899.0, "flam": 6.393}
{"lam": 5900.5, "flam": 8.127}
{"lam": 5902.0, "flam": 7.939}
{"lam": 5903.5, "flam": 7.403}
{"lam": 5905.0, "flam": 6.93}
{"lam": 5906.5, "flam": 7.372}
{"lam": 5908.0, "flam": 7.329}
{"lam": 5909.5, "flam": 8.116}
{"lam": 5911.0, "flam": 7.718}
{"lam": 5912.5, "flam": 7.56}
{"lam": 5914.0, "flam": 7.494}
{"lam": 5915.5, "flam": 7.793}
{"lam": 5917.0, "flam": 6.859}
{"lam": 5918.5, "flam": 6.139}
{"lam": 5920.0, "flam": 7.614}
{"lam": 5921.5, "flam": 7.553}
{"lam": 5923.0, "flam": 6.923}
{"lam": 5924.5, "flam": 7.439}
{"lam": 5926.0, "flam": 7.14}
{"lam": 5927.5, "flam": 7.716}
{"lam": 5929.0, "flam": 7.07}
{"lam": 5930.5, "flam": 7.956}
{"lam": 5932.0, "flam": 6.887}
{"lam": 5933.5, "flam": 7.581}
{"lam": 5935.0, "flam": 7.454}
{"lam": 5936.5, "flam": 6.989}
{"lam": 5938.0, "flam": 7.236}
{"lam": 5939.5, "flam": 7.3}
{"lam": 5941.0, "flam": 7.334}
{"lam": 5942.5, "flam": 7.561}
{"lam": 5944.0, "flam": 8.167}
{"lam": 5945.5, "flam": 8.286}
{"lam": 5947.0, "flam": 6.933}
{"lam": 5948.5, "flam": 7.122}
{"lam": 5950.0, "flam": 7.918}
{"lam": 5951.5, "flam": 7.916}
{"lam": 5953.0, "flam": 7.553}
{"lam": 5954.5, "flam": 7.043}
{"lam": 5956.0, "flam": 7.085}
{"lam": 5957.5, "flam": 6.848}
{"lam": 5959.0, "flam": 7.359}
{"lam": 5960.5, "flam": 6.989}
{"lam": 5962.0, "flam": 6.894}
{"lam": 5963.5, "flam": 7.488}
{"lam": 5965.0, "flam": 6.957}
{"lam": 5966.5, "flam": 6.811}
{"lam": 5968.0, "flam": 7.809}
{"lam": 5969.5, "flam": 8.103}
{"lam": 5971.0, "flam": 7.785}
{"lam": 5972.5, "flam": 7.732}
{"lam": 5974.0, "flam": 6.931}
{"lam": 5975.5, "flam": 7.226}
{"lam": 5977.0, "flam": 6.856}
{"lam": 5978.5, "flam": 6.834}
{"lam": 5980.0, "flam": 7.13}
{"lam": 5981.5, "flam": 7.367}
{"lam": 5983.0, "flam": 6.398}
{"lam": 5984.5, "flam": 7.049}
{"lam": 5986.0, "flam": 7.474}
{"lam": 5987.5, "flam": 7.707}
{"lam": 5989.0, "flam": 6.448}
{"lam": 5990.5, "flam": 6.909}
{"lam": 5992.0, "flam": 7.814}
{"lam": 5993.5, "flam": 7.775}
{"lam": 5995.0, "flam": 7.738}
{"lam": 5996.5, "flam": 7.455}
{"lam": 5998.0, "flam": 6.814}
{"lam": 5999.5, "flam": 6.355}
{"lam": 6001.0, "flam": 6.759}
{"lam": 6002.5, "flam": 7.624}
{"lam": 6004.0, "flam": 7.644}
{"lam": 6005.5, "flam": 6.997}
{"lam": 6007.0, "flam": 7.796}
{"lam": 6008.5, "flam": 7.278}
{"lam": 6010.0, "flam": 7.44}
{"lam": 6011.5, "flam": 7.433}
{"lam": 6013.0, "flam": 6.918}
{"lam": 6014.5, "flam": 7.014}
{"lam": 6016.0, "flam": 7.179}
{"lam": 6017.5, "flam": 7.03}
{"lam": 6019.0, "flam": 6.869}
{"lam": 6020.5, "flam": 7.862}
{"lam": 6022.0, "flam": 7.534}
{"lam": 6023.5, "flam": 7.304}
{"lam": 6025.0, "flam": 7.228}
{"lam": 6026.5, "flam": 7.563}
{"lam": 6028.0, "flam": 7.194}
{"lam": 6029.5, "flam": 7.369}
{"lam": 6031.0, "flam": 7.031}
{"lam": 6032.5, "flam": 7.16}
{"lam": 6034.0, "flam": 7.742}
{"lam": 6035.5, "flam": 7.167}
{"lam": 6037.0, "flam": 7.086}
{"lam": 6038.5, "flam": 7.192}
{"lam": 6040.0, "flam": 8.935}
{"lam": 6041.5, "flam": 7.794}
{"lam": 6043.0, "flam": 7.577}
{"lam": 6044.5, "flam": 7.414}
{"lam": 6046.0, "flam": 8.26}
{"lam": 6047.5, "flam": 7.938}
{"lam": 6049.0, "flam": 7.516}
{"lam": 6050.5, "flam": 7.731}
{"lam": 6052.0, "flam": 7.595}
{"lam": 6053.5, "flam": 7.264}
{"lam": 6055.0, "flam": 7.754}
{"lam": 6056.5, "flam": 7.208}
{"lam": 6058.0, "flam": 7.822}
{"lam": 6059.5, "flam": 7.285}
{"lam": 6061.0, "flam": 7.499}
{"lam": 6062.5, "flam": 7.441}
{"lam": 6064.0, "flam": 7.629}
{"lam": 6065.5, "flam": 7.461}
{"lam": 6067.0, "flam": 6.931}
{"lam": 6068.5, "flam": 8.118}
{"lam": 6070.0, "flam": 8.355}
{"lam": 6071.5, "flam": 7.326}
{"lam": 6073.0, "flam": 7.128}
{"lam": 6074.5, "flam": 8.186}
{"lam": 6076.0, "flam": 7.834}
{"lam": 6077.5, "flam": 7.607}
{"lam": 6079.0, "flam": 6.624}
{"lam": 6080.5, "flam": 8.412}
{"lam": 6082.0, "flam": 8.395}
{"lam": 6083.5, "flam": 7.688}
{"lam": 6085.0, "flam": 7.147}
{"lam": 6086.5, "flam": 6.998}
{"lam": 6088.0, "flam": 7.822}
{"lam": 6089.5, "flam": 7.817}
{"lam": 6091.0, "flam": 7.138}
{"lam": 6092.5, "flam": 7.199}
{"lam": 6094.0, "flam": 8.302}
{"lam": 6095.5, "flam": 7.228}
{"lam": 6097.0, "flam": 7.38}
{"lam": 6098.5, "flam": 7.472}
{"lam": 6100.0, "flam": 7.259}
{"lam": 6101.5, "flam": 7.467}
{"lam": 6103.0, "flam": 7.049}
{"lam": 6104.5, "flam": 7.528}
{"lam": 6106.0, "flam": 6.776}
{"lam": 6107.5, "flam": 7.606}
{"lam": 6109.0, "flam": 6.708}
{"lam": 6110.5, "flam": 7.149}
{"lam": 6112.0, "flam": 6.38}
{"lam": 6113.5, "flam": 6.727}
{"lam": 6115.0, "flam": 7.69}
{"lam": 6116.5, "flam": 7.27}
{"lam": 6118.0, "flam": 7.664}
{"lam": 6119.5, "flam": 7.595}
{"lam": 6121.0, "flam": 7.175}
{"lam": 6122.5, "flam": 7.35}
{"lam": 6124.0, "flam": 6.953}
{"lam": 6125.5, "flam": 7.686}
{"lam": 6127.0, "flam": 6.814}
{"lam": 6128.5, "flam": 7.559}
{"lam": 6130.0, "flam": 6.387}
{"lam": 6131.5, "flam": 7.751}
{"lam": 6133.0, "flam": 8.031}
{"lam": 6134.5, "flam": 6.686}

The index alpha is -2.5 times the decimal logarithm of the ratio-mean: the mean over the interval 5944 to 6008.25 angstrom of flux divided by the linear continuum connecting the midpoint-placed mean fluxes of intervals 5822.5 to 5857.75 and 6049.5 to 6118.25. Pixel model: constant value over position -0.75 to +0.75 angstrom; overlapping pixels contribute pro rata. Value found 0.05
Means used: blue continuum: 7.87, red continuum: 7.46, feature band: 7.29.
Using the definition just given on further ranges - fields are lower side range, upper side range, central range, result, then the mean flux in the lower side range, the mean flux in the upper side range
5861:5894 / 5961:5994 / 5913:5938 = 0.010 mag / 7.46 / 7.24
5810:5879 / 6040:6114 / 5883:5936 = 0.081 mag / 7.76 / 7.51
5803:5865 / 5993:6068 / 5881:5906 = 0.112 mag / 7.7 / 7.41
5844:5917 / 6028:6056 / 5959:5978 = 0.032 mag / 7.44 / 7.57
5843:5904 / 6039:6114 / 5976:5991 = 0.068 mag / 7.43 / 7.52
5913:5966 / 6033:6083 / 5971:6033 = 0.039 mag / 7.33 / 7.64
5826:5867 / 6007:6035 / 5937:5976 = 0.014 mag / 7.83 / 7.3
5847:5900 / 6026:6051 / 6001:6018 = 0.037 mag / 7.4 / 7.57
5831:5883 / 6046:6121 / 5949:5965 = 0.057 mag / 7.84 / 7.48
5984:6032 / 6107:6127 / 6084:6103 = -0.030 mag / 7.27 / 7.21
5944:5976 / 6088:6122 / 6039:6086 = -0.048 mag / 7.39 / 7.31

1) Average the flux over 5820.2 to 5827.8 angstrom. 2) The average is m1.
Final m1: 7.88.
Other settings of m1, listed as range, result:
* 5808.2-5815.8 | 7.09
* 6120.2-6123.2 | 7.27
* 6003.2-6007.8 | 7.48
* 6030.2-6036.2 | 7.28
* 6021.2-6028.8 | 7.37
